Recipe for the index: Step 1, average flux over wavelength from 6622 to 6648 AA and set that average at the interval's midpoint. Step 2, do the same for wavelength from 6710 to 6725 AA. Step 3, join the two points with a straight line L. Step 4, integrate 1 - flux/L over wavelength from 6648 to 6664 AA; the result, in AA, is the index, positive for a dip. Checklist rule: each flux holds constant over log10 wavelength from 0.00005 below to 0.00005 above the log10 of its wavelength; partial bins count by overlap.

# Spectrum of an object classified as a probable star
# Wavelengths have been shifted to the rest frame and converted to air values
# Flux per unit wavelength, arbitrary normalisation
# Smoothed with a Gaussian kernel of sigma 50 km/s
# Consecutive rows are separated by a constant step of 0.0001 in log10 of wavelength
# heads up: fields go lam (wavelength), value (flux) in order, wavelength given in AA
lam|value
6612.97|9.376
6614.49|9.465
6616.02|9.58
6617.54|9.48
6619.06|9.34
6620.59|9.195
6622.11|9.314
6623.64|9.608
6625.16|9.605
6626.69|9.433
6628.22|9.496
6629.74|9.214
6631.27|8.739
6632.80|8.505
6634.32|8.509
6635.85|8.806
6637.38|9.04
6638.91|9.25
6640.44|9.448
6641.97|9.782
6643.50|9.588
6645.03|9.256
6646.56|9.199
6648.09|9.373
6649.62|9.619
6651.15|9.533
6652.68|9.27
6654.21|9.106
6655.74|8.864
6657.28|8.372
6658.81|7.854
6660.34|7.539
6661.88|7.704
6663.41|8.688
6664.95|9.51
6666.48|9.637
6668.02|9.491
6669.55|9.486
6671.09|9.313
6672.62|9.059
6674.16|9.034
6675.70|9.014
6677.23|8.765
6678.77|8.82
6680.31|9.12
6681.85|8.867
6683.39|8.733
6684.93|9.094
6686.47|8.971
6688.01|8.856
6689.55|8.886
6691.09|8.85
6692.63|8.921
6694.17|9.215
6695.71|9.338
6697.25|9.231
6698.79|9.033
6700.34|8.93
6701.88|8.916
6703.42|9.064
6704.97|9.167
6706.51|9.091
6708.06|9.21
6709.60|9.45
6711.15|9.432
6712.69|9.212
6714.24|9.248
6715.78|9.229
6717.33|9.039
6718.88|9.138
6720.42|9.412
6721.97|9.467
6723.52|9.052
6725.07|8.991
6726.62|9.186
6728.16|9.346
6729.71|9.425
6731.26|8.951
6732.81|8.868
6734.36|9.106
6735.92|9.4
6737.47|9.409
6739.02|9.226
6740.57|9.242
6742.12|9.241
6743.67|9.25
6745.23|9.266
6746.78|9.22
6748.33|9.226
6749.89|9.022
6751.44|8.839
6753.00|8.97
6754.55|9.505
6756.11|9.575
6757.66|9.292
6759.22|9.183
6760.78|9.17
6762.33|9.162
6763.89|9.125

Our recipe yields 0.9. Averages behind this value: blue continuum 9.22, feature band 8.7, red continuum 9.24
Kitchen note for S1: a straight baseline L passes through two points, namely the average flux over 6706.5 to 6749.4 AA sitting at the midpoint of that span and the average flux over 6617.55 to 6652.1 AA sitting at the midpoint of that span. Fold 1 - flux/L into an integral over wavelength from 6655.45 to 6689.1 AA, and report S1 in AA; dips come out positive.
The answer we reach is 1.4 AA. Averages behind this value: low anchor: 9.27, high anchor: 9.23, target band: 8.85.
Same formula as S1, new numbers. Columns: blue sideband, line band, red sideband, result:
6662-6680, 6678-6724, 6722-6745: 0.3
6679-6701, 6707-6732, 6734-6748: -0.2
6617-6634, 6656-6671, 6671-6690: 0.5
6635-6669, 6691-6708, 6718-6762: 0.1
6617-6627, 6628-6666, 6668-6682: 1.2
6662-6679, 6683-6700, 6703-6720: 0.3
